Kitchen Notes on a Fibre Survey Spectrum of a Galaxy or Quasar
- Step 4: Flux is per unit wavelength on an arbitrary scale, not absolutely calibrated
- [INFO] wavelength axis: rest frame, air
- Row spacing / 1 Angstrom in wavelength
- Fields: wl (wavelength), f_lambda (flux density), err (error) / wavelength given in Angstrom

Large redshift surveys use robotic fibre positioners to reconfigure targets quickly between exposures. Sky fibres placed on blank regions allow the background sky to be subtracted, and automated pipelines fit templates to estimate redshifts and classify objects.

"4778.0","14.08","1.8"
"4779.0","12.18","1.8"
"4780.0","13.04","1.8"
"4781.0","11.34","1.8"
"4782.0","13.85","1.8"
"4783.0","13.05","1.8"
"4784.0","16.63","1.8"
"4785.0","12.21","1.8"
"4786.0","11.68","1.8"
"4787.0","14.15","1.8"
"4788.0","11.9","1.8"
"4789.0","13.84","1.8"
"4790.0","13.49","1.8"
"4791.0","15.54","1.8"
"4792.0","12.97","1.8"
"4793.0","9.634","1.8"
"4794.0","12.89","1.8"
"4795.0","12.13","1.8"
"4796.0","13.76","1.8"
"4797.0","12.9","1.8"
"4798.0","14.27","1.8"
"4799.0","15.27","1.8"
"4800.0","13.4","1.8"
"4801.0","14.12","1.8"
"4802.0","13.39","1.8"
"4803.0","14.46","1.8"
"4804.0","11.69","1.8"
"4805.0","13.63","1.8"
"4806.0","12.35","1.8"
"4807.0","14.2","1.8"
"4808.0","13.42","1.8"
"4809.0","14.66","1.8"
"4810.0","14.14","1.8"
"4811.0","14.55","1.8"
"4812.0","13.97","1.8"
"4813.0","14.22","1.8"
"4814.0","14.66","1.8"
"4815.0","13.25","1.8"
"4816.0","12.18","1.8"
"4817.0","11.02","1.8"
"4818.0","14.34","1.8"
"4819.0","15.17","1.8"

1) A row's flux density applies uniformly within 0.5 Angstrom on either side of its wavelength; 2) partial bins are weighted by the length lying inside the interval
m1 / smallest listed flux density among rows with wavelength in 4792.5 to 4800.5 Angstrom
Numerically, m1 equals 9.634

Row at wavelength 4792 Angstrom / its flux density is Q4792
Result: 12.97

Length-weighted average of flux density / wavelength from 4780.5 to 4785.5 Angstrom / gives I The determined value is 13.4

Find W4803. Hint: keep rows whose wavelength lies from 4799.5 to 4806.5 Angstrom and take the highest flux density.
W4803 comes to 14.46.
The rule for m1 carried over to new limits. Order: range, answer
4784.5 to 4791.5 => 11.68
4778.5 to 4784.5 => 11.34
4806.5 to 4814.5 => 13.42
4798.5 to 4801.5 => 13.4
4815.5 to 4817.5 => 11.02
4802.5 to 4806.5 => 11.69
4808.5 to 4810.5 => 14.14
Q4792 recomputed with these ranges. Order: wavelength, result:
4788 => 11.9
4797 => 12.9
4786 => 11.68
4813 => 14.22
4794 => 12.89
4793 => 9.634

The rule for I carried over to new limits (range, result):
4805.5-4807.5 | 13.3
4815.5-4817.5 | 11.6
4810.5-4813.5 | 14.2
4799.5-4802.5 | 13.6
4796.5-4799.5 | 14.1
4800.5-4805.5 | 13.5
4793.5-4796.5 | 12.9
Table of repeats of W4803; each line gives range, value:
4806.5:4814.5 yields 14.66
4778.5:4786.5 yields 16.63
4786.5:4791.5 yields 15.54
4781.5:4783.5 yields 13.85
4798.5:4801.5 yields 15.27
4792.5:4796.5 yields 13.76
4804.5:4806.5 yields 13.63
